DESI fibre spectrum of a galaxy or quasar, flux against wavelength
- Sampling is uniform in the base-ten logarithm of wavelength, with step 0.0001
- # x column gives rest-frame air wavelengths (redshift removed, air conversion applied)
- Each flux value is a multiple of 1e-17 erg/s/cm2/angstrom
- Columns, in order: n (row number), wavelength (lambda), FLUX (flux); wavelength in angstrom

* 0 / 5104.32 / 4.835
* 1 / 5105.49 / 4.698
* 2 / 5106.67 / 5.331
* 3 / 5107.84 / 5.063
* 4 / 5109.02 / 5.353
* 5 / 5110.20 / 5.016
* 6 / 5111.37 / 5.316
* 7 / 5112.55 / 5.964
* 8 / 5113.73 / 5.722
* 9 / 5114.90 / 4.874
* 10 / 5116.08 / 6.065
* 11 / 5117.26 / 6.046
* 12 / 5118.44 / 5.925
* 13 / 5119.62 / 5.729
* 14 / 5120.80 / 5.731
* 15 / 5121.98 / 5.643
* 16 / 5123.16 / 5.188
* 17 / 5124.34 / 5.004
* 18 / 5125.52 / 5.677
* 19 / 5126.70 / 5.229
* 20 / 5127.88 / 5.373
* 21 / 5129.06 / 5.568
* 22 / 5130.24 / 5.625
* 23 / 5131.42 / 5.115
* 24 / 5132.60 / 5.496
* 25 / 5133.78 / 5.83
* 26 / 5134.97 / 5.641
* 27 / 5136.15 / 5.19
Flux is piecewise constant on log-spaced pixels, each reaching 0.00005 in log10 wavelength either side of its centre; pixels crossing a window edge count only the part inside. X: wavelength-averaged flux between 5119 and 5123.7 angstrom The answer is 5.57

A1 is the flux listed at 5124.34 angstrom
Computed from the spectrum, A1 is 5.004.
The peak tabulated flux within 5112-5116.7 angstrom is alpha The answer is 6.065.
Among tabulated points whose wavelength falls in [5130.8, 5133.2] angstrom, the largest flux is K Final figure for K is 5.496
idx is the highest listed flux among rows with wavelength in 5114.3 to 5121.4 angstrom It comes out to 6.065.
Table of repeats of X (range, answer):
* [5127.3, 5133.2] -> 5.44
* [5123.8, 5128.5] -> 5.33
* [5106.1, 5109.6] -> 5.25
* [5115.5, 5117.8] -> 6.05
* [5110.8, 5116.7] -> 5.59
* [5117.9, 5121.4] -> 5.79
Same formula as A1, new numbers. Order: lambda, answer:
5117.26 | 6.046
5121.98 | 5.643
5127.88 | 5.373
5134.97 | 5.641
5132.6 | 5.496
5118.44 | 5.925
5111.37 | 5.316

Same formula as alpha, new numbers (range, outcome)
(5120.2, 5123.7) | 5.731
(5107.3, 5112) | 5.353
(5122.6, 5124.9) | 5.188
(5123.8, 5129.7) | 5.677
